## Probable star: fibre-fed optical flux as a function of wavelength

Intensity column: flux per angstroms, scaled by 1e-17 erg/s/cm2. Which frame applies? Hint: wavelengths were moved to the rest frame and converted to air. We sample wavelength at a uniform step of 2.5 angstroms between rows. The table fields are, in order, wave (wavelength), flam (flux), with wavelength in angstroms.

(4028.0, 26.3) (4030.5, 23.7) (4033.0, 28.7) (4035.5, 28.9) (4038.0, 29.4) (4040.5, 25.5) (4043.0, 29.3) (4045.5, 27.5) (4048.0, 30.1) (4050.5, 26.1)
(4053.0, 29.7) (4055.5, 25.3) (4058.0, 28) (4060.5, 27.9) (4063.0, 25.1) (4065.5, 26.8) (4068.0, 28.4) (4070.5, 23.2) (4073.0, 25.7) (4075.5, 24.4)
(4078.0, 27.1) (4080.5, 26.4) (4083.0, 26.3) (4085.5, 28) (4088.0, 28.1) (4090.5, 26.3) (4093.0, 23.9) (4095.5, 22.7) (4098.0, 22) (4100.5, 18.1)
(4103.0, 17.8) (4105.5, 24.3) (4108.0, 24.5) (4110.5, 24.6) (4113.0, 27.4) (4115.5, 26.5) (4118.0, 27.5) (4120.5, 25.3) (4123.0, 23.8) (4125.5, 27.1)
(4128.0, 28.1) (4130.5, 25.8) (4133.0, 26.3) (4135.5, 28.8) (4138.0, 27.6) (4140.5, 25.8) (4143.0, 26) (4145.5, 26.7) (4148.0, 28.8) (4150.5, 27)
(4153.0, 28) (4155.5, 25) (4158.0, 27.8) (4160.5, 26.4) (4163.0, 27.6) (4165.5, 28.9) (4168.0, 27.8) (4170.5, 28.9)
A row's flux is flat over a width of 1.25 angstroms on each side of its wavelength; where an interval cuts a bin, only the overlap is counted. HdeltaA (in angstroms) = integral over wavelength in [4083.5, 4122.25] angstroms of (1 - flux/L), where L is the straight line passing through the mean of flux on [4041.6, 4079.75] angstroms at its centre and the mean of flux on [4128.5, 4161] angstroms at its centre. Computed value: 3.5 angstroms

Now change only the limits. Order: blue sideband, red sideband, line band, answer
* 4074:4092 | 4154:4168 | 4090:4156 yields 3.8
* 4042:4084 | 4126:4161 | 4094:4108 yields 2.9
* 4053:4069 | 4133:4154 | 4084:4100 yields 1.4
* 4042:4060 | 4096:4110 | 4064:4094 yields -2.1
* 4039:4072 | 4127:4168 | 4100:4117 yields 2.2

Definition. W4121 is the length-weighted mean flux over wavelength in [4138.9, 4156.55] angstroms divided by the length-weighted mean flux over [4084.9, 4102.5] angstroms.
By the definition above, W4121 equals 1.1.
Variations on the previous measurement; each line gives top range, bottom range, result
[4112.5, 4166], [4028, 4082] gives 1.00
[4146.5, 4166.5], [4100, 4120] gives 1.14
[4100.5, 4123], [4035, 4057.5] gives 0.87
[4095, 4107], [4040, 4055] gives 0.75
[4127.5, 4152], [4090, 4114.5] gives 1.17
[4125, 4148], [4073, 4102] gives 1.09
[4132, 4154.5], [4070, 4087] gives 1.05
